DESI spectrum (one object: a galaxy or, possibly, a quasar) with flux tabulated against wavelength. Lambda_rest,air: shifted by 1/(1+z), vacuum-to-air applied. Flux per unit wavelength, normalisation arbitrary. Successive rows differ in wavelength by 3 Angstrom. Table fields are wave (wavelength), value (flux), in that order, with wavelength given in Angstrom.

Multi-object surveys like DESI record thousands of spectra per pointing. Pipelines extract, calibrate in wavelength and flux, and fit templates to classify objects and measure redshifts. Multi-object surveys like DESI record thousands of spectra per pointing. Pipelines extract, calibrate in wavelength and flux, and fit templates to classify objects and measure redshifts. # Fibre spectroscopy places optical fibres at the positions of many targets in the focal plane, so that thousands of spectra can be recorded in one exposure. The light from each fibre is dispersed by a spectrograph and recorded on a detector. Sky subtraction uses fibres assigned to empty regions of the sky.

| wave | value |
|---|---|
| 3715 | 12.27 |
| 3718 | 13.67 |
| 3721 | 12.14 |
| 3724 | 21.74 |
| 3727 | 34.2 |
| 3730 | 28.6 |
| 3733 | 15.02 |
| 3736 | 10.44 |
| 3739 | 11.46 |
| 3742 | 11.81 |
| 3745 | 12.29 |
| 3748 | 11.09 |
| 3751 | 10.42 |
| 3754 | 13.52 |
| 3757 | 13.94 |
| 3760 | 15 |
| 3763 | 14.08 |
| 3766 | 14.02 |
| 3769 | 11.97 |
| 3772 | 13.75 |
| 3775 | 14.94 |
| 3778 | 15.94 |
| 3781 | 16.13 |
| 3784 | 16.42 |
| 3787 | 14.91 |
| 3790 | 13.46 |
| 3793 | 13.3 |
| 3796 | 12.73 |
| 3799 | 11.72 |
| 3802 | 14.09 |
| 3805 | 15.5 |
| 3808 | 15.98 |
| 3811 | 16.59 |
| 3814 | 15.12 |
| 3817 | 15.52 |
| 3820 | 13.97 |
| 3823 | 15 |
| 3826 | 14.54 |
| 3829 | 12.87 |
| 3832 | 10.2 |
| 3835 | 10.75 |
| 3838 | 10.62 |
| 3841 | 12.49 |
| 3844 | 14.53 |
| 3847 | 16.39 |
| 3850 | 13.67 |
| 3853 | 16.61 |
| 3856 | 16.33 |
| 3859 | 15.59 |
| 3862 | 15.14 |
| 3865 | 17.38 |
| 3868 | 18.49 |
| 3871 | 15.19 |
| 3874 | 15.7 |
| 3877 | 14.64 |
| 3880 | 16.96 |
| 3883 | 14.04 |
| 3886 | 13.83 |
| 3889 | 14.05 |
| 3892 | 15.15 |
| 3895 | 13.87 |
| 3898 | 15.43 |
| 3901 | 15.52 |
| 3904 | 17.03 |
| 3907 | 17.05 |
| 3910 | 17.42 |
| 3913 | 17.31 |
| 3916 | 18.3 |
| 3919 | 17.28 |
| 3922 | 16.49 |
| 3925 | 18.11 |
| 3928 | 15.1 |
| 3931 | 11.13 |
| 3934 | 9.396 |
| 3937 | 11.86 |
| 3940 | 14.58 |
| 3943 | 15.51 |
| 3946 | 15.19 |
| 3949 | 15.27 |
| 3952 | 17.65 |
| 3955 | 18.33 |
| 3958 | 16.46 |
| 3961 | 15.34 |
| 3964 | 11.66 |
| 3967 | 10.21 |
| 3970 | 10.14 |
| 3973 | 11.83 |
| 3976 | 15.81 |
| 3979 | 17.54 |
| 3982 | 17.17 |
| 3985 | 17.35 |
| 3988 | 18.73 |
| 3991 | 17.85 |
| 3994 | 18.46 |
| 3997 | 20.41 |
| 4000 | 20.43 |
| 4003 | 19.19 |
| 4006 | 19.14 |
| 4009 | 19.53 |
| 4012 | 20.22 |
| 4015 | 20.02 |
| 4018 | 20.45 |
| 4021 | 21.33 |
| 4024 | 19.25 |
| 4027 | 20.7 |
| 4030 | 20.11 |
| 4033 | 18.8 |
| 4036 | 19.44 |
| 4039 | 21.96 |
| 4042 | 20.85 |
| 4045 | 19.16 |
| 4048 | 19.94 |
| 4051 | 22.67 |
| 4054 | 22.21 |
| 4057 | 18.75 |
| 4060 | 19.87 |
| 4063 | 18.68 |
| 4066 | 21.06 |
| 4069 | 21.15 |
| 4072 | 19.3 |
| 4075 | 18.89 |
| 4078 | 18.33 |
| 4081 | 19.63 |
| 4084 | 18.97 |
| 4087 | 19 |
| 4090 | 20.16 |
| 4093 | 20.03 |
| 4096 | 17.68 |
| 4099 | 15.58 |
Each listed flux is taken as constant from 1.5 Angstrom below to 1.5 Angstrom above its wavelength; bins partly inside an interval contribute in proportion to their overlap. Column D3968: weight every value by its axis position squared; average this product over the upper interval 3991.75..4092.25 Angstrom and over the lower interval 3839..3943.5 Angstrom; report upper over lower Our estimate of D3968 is 1.40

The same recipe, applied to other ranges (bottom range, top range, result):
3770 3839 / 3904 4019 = 1.26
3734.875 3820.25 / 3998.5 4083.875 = 1.66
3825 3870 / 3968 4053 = 1.42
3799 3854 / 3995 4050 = 1.58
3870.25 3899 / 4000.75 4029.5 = 1.44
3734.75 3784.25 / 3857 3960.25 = 1.27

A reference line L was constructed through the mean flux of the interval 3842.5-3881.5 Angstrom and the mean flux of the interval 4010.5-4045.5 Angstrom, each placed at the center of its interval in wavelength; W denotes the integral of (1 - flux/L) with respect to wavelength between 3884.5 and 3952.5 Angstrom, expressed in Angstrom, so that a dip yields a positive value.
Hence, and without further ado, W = 8.0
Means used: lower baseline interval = 15.9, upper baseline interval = 20.2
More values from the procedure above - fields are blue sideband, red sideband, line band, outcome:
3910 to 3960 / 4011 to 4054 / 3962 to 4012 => 4.29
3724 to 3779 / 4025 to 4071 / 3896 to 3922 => 1.66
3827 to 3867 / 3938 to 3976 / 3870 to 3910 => -3.20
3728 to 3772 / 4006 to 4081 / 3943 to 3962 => 1.97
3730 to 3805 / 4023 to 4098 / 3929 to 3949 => 4.81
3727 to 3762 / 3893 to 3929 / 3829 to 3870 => 3.92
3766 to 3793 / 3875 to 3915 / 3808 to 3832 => 0.55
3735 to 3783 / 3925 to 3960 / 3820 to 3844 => 2.16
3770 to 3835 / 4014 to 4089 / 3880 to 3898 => 1.96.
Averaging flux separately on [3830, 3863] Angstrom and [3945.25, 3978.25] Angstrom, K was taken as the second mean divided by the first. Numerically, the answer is 1.04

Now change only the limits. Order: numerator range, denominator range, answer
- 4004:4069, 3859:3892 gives 1.30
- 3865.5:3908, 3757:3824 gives 1.07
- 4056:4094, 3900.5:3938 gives 1.25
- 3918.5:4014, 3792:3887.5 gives 1.10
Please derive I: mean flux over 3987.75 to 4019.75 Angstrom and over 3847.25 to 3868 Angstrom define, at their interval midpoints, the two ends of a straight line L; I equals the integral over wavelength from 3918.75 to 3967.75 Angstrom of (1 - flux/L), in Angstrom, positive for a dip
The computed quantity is 9.2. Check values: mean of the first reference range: 16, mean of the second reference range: 19.5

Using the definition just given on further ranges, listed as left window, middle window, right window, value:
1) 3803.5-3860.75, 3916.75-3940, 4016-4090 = 3.4 Angstrom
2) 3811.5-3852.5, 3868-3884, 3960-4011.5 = -1.3 Angstrom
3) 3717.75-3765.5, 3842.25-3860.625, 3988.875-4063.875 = 1.9 Angstrom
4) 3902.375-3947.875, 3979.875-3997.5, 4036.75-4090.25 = -0.6 Angstrom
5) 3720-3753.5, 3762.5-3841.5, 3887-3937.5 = 9.8 Angstrom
